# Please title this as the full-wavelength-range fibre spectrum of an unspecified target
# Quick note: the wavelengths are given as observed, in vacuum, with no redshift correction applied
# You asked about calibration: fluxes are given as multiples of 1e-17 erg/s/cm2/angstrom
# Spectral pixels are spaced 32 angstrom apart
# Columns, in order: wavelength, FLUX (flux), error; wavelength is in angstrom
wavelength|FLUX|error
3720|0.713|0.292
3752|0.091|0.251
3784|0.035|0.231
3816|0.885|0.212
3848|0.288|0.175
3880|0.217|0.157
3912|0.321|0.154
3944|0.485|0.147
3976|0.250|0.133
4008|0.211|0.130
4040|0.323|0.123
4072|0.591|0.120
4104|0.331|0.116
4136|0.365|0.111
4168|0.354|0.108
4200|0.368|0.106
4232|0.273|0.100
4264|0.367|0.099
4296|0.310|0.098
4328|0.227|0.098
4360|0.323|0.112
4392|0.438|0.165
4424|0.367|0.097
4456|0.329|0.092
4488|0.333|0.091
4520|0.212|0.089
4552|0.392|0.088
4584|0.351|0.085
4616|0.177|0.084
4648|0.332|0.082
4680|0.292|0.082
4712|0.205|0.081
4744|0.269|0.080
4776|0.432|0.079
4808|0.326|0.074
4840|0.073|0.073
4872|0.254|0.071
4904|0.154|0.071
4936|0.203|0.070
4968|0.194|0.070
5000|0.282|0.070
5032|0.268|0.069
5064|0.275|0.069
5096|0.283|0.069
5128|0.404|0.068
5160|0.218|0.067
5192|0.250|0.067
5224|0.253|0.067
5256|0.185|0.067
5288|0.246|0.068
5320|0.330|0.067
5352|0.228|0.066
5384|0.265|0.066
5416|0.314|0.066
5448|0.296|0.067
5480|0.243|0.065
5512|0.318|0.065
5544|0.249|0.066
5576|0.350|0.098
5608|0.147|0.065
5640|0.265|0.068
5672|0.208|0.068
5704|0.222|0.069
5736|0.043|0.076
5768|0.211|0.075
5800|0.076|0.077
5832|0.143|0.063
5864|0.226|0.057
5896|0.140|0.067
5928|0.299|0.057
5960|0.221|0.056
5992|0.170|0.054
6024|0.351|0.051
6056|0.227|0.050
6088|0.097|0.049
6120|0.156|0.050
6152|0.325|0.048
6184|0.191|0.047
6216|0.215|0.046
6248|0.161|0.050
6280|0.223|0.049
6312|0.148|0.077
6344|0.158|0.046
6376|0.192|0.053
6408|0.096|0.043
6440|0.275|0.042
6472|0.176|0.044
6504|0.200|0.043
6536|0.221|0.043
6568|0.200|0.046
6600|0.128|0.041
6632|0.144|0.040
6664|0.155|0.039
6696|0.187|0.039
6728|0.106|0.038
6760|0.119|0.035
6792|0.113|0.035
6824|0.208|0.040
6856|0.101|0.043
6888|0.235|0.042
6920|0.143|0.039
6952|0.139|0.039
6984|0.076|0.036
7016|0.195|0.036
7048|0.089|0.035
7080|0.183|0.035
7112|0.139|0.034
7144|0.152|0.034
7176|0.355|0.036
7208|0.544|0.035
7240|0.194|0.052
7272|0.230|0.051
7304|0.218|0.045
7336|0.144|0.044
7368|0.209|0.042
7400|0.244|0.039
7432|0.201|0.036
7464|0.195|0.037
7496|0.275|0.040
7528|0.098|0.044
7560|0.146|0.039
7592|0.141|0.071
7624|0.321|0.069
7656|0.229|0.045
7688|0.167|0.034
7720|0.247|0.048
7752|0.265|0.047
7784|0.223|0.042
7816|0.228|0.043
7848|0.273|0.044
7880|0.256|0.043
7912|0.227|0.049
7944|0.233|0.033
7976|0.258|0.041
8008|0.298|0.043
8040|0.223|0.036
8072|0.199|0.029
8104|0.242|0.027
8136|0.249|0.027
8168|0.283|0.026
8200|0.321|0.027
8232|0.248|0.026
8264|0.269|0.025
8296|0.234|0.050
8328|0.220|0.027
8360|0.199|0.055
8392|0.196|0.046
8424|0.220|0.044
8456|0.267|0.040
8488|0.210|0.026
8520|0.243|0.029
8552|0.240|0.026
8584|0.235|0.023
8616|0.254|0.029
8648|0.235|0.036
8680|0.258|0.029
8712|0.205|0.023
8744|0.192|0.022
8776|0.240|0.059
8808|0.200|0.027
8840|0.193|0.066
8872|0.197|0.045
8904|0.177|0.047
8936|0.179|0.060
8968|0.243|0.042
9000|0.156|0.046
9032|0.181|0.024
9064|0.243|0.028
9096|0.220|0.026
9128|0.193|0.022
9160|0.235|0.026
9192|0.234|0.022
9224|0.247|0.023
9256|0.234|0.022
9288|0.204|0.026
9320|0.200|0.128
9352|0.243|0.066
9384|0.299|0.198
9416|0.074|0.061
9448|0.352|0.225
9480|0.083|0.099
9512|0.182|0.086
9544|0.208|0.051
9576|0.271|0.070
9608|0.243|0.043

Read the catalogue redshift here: 0.929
